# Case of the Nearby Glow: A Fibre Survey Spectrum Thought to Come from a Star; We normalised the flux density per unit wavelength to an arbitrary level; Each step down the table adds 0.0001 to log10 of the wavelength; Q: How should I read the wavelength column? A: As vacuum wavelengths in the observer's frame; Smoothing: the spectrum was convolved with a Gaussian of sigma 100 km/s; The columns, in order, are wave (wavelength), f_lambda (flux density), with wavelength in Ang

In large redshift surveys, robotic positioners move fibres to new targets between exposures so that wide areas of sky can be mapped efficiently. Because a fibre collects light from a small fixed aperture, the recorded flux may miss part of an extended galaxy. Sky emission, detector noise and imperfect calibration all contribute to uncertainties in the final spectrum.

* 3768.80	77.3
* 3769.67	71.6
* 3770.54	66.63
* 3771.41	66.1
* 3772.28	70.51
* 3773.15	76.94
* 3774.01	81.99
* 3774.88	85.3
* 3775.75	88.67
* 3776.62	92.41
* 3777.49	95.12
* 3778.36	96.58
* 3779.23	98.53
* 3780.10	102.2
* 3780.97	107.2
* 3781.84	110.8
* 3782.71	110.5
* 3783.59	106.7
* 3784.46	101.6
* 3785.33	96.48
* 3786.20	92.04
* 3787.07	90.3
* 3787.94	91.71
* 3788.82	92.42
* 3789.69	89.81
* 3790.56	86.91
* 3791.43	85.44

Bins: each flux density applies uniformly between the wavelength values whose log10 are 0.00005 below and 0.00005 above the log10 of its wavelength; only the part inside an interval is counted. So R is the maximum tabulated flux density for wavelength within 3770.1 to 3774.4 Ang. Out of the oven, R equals 81.99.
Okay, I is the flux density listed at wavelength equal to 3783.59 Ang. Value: 106.7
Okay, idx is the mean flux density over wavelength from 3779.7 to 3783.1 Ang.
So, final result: 108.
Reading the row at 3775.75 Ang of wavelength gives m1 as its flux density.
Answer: 88.67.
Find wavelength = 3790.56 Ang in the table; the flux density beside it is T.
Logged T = 86.91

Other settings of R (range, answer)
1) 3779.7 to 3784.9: 110.8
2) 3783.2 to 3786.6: 106.7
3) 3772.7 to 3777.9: 95.12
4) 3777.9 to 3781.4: 107.2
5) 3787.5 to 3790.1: 92.42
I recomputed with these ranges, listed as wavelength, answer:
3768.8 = 77.3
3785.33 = 96.48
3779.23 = 98.53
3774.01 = 81.99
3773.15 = 76.94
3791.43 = 85.44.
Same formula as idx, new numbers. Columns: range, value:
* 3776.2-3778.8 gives 94.7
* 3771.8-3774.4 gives 76.4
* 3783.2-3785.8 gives 102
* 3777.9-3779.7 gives 97.6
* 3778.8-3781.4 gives 103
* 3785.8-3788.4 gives 91.2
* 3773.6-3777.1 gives 87.2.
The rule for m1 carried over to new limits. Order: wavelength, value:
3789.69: 89.81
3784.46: 101.6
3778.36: 96.58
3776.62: 92.41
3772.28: 70.51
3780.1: 102.2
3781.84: 110.8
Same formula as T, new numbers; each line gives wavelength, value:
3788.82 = 92.42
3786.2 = 92.04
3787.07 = 90.3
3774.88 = 85.3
